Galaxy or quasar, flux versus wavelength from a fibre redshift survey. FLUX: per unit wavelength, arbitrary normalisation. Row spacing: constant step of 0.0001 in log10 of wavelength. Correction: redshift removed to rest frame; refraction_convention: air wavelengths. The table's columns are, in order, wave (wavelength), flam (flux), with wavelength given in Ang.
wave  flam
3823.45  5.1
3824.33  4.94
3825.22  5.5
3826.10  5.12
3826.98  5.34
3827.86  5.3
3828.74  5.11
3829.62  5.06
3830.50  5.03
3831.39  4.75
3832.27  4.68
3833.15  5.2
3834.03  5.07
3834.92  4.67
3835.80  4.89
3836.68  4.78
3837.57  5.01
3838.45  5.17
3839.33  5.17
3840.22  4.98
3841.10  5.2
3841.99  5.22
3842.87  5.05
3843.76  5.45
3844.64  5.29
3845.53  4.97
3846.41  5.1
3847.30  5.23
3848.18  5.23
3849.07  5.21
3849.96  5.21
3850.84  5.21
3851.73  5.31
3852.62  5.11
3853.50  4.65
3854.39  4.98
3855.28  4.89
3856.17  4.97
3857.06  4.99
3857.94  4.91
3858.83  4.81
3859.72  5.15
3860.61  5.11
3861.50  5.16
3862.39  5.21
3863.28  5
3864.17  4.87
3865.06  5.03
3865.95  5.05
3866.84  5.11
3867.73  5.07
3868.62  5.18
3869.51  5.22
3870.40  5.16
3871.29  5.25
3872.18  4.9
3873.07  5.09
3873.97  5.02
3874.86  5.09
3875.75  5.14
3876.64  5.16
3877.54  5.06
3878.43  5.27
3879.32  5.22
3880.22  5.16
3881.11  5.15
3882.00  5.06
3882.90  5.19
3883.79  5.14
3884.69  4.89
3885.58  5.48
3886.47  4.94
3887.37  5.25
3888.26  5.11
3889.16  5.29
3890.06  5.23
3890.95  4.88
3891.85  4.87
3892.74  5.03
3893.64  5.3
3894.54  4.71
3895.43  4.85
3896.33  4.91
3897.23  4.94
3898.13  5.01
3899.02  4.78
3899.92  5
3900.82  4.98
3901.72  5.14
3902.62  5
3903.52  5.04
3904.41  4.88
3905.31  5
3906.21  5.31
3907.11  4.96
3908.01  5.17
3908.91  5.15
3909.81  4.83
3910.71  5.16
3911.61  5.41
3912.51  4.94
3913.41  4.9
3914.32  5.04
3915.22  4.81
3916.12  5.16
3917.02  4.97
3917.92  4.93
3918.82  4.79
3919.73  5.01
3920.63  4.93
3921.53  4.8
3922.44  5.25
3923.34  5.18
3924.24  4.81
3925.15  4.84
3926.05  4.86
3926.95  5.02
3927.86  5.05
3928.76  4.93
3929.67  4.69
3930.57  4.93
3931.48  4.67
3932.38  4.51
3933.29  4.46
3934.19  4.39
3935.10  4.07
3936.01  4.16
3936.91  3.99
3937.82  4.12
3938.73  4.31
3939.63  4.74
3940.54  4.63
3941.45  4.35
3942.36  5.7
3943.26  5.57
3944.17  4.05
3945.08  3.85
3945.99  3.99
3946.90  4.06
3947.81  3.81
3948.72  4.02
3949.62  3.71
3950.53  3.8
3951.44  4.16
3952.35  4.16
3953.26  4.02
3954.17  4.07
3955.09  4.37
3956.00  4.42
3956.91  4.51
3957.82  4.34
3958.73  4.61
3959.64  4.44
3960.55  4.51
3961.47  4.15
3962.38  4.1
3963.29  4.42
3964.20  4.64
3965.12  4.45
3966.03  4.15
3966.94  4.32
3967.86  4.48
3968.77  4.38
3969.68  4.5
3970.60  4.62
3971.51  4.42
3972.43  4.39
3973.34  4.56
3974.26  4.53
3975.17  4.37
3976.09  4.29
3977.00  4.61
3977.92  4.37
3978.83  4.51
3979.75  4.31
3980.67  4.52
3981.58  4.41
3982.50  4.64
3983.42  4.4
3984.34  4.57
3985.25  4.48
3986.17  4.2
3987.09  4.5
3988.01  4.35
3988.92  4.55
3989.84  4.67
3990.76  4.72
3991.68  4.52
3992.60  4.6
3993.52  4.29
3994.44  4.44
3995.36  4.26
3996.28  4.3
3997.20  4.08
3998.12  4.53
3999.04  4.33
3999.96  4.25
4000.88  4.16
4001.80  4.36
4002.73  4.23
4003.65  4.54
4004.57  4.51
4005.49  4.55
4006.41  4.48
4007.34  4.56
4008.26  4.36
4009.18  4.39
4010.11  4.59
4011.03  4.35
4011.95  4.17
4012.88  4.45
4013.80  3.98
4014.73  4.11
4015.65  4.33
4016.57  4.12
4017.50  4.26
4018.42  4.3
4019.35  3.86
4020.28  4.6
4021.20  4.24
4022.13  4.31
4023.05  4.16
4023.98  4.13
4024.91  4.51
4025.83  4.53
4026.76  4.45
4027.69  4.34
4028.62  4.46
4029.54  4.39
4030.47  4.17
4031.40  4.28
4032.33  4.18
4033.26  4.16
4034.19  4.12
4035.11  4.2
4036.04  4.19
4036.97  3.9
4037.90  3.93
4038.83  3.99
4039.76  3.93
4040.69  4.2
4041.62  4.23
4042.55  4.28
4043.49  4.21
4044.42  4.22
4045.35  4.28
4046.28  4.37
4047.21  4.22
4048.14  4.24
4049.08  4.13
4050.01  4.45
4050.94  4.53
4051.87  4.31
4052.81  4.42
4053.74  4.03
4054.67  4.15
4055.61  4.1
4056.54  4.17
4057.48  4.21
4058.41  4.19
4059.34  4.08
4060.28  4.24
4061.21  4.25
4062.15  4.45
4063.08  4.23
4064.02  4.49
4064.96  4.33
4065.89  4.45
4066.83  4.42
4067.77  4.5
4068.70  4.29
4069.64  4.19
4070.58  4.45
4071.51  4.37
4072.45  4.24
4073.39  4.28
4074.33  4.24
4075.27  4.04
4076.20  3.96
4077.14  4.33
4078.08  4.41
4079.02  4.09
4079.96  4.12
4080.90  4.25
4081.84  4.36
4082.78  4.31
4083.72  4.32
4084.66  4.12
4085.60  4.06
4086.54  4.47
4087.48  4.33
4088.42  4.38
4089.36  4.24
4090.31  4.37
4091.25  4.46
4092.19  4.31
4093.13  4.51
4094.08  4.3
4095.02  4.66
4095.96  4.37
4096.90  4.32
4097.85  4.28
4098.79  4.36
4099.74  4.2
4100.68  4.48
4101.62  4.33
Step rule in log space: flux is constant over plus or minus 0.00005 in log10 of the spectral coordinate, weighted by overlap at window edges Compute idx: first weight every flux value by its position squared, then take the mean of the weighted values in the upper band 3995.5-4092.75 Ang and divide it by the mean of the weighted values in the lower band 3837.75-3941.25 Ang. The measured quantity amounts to 0.9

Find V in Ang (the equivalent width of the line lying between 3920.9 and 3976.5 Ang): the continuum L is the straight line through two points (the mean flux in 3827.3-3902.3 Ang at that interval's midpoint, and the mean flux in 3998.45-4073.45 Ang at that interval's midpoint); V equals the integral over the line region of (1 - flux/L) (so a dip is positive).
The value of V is 2.7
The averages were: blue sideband 5.07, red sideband 4.28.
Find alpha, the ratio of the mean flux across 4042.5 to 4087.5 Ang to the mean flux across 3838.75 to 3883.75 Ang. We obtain 0.84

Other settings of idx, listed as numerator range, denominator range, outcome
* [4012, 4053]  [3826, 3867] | 0.92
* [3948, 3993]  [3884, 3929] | 0.90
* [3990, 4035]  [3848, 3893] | 0.91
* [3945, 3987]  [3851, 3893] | 0.89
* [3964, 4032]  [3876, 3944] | 0.93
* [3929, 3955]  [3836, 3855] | 0.89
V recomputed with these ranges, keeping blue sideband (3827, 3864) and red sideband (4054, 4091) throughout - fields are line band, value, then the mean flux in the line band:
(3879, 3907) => -0.9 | 5.05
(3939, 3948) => 0.4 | 4.49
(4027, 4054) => 1.0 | 4.22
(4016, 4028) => 0.4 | 4.29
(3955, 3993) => 1.3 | 4.45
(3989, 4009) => 0.5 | 4.42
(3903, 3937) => -0.5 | 4.88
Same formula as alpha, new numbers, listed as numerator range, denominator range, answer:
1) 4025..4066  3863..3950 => 0.87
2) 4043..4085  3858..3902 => 0.84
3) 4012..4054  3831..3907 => 0.84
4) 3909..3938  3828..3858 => 0.95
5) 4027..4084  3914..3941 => 0.90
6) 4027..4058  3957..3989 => 0.95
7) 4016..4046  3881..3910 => 0.84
